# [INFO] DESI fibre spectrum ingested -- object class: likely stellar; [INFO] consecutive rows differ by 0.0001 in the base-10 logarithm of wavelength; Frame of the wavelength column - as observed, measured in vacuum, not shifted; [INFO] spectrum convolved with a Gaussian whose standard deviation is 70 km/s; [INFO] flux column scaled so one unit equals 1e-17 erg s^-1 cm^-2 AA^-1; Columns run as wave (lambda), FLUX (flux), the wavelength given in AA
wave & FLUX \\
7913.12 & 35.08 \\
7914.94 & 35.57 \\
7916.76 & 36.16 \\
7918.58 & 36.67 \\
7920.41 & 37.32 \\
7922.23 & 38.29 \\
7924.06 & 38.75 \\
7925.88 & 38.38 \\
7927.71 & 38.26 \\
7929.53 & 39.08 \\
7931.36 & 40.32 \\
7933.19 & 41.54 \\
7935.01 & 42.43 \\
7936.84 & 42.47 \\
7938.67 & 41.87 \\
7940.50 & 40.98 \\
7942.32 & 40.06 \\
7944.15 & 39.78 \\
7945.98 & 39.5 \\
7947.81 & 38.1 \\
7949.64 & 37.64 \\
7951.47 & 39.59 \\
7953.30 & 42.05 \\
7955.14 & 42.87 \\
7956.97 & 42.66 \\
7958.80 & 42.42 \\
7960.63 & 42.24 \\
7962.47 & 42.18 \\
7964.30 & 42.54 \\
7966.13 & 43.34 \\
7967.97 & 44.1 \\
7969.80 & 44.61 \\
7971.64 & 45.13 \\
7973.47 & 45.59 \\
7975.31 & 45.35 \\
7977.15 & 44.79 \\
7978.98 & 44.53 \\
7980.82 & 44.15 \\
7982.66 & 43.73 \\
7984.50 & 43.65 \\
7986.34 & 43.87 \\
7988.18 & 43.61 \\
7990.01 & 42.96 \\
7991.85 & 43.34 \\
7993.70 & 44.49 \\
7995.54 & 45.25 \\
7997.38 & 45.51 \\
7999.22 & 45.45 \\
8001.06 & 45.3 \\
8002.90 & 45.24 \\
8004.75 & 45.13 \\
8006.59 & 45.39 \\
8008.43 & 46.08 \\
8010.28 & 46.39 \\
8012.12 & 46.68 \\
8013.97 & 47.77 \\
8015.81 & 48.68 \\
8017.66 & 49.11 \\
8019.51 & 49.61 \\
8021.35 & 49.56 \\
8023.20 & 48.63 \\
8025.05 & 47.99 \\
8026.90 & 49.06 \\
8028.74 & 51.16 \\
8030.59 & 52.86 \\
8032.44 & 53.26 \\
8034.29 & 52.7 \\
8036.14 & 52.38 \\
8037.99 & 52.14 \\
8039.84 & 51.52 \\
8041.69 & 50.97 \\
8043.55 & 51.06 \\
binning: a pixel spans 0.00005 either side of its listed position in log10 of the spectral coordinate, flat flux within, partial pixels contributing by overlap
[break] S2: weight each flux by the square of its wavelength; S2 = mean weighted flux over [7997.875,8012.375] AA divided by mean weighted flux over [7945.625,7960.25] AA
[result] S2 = 1.1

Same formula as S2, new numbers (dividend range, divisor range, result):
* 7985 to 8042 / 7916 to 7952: 1.24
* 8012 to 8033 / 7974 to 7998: 1.13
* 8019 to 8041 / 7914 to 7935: 1.36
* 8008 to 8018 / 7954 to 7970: 1.12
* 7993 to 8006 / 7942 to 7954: 1.16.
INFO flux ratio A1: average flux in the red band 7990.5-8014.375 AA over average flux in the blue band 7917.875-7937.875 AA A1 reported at 1.15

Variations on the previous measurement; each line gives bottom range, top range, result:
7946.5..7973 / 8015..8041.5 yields 1.20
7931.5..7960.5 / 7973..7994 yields 1.08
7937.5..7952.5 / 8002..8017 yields 1.17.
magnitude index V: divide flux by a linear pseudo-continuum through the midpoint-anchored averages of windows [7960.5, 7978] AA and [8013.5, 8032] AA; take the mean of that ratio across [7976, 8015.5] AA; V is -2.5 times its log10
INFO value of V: 0.04 mag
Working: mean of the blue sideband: 44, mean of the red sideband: 49.6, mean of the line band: 45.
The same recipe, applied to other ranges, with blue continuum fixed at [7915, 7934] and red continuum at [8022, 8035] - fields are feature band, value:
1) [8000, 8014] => 0.053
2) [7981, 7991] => 0.050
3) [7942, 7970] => 0.017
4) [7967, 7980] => -0.017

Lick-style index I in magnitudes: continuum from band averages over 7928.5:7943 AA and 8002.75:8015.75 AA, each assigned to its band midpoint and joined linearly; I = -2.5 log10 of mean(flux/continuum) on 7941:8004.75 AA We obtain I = 0.02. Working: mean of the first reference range 41.1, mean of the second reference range 46.3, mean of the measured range 43.1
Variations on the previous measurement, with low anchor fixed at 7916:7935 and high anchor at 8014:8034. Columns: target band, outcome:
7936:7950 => 0.01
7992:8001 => 0.04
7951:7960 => 0.00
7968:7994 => 0.02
